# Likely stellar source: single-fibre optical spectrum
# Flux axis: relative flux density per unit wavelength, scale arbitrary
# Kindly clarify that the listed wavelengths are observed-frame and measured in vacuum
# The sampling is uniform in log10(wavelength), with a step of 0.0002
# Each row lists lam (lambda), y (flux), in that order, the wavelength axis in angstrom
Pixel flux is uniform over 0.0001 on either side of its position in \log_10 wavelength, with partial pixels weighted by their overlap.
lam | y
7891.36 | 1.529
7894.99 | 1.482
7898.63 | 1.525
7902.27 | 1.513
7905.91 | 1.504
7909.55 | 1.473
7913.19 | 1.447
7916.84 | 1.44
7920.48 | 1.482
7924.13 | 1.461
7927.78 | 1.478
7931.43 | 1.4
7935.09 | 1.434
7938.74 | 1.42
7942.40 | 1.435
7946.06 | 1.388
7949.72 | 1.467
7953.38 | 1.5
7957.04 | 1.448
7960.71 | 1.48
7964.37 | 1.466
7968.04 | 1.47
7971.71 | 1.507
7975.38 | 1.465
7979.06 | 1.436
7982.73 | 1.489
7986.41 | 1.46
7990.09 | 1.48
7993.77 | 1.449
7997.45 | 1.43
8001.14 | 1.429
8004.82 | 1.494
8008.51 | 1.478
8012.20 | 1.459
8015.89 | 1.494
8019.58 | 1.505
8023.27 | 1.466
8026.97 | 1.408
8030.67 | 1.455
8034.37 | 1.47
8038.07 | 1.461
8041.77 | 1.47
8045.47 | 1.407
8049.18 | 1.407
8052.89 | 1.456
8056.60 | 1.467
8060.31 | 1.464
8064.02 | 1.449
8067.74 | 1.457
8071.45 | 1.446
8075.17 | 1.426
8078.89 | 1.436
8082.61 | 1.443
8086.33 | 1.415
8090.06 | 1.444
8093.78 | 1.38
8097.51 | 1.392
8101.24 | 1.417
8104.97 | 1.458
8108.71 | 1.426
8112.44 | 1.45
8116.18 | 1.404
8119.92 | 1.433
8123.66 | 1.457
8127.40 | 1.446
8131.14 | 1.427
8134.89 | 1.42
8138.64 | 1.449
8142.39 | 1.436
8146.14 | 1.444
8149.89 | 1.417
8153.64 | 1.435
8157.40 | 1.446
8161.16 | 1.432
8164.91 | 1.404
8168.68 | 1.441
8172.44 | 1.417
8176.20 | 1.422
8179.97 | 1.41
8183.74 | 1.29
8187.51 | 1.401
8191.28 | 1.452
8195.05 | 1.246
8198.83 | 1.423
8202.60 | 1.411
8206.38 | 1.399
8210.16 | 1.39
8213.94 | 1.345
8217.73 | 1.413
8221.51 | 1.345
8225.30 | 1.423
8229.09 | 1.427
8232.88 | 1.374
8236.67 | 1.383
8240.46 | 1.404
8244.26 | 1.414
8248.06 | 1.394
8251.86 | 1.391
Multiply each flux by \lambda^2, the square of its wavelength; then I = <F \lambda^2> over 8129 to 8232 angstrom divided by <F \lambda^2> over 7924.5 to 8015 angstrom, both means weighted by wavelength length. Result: 1.0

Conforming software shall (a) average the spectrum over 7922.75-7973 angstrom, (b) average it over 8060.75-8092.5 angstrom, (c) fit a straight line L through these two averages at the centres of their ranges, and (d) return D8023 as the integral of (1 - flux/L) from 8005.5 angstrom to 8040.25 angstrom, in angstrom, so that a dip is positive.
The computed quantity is -0.5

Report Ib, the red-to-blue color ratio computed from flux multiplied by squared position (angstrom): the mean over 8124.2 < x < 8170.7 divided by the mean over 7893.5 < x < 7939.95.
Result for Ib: 1.04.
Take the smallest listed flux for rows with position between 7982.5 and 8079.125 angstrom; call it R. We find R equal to 1.407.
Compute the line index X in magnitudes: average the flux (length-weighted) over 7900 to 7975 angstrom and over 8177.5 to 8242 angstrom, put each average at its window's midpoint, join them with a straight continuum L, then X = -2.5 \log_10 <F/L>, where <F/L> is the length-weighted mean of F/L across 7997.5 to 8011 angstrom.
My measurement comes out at -0.01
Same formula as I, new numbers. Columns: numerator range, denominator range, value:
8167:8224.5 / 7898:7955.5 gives 1.02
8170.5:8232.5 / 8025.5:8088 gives 1.00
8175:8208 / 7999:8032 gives 0.99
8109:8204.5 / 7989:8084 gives 1.00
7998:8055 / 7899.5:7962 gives 1.02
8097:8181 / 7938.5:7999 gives 1.02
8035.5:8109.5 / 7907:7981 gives 1.02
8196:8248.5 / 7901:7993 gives 1.02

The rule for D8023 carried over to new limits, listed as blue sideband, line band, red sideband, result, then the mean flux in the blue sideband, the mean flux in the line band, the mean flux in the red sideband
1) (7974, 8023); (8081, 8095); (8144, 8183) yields 0.2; 1.47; 1.42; 1.42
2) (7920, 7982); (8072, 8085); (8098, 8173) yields 0.0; 1.46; 1.44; 1.43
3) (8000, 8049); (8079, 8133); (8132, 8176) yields 0.5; 1.46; 1.43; 1.43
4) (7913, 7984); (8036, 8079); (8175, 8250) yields -0.6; 1.46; 1.45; 1.39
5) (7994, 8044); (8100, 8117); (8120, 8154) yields 0.1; 1.46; 1.43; 1.44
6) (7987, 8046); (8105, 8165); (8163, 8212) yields -0.9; 1.46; 1.43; 1.39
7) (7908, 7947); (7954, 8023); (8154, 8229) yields -1.8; 1.44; 1.47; 1.4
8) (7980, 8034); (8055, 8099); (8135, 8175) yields 0.4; 1.46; 1.44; 1.43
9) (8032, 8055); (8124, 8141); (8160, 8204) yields -0.3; 1.45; 1.44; 1.4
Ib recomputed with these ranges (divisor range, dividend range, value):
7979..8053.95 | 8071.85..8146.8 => 1.00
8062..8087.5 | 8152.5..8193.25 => 1.01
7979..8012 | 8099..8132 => 1.01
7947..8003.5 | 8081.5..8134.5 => 1.01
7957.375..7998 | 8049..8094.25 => 1.01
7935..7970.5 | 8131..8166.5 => 1.03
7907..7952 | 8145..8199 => 1.03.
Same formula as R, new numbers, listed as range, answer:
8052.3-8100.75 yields 1.38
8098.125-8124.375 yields 1.404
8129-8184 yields 1.29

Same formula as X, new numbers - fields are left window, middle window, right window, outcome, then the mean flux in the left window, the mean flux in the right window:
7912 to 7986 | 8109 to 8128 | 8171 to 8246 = -0.02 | 1.46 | 1.39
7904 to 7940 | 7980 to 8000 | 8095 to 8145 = -0.01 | 1.45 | 1.43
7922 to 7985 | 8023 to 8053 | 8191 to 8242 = -0.01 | 1.46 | 1.39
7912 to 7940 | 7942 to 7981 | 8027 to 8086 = -0.01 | 1.45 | 1.45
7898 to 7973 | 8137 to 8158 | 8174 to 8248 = -0.02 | 1.46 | 1.39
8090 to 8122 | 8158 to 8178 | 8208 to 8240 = -0.02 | 1.42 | 1.39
